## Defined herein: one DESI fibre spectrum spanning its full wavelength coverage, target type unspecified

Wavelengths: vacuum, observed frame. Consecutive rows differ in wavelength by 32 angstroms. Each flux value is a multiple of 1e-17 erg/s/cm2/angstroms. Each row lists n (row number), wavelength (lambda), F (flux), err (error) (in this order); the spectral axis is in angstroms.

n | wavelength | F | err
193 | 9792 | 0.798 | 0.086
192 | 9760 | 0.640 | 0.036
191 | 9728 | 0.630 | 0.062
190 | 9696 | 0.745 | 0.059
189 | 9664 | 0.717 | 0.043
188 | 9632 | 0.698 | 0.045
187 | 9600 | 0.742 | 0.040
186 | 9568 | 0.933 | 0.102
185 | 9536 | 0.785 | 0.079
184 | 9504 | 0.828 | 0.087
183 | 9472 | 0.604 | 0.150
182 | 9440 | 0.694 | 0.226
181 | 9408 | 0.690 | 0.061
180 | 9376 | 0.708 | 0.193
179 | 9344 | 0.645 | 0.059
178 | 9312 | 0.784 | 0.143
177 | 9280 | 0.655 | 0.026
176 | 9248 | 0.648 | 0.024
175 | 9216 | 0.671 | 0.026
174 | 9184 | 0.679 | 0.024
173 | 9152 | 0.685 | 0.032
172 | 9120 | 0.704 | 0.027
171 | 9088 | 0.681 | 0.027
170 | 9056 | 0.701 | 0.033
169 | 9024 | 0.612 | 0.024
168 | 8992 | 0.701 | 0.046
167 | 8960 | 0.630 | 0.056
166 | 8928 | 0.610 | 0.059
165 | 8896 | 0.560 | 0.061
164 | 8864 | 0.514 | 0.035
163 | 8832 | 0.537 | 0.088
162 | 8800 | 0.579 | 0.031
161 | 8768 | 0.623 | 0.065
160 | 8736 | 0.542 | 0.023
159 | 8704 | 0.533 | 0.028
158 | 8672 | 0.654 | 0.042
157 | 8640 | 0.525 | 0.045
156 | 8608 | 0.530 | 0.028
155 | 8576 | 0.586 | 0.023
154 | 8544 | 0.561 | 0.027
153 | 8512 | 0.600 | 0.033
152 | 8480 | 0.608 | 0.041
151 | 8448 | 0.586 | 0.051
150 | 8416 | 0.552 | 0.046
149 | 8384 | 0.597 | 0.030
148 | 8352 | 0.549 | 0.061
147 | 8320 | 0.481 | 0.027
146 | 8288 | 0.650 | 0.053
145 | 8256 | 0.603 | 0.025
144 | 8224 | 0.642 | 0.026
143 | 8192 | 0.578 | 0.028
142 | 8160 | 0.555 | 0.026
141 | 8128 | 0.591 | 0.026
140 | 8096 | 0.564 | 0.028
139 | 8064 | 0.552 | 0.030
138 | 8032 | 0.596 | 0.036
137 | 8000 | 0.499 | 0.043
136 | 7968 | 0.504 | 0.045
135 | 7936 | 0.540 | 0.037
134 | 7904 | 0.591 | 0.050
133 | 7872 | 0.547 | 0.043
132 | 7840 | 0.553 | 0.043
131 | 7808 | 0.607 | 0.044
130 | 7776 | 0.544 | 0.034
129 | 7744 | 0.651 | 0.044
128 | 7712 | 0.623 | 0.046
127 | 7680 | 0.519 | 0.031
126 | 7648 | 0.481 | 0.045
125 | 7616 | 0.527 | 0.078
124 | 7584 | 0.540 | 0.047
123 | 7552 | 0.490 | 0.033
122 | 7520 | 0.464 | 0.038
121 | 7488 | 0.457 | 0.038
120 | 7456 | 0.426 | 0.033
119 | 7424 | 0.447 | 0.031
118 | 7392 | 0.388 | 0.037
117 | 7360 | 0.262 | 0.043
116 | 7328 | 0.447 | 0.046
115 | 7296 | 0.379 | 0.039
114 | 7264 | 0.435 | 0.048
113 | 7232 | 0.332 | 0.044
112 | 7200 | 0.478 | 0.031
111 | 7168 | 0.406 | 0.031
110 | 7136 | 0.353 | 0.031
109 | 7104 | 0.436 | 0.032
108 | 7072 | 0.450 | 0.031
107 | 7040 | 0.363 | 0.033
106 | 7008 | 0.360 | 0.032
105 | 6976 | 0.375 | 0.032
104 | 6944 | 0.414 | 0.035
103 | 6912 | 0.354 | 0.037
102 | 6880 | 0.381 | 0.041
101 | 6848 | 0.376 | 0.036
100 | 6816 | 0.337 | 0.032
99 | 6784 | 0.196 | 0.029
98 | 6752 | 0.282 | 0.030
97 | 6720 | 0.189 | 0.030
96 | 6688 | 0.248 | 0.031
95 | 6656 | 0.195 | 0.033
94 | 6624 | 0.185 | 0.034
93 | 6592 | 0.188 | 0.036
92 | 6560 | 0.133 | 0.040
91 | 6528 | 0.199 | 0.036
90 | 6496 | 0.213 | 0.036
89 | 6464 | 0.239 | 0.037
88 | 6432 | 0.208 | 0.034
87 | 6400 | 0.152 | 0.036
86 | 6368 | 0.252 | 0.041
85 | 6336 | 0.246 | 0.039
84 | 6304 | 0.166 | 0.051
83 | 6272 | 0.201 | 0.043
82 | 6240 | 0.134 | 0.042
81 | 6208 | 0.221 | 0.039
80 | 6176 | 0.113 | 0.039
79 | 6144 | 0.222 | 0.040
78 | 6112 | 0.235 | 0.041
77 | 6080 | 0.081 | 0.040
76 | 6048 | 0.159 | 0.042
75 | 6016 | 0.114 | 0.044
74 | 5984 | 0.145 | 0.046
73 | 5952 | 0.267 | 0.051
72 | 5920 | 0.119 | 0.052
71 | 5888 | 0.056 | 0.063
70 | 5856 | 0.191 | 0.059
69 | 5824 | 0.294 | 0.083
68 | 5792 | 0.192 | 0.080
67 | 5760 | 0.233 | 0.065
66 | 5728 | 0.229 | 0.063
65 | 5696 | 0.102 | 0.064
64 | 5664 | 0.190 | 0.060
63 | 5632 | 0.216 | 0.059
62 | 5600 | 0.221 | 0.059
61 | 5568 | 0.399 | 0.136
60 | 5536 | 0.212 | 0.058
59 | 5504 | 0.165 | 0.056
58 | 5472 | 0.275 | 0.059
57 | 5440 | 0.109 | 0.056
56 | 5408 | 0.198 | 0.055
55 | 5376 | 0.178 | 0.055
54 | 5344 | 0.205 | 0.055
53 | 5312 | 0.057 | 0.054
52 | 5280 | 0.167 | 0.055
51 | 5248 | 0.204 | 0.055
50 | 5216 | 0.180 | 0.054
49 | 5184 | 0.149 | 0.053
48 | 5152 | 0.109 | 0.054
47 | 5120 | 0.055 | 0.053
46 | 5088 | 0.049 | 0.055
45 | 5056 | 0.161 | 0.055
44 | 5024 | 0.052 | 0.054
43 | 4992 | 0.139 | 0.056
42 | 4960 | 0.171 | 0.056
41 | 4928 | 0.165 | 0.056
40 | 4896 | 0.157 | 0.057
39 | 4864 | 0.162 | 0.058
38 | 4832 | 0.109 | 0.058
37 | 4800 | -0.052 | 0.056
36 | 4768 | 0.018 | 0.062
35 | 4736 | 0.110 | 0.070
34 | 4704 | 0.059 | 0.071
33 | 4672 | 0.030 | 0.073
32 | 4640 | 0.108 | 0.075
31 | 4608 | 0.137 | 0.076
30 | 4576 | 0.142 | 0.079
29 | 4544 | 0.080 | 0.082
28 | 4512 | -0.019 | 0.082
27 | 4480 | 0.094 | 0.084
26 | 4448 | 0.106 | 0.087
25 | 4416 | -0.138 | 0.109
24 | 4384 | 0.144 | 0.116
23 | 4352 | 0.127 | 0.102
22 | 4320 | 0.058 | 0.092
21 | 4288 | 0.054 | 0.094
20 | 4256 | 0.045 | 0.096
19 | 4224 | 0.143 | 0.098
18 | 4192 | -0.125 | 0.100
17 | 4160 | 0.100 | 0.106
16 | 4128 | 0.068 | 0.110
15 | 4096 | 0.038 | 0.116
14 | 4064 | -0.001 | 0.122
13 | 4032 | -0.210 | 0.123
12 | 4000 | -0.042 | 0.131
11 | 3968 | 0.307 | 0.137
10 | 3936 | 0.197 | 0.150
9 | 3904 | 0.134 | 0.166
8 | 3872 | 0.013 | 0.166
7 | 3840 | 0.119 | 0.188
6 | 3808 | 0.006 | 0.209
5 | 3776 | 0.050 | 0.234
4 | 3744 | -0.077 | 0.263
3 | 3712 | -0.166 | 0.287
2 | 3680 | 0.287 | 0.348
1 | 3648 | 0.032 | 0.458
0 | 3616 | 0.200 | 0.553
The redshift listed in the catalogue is 0.71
